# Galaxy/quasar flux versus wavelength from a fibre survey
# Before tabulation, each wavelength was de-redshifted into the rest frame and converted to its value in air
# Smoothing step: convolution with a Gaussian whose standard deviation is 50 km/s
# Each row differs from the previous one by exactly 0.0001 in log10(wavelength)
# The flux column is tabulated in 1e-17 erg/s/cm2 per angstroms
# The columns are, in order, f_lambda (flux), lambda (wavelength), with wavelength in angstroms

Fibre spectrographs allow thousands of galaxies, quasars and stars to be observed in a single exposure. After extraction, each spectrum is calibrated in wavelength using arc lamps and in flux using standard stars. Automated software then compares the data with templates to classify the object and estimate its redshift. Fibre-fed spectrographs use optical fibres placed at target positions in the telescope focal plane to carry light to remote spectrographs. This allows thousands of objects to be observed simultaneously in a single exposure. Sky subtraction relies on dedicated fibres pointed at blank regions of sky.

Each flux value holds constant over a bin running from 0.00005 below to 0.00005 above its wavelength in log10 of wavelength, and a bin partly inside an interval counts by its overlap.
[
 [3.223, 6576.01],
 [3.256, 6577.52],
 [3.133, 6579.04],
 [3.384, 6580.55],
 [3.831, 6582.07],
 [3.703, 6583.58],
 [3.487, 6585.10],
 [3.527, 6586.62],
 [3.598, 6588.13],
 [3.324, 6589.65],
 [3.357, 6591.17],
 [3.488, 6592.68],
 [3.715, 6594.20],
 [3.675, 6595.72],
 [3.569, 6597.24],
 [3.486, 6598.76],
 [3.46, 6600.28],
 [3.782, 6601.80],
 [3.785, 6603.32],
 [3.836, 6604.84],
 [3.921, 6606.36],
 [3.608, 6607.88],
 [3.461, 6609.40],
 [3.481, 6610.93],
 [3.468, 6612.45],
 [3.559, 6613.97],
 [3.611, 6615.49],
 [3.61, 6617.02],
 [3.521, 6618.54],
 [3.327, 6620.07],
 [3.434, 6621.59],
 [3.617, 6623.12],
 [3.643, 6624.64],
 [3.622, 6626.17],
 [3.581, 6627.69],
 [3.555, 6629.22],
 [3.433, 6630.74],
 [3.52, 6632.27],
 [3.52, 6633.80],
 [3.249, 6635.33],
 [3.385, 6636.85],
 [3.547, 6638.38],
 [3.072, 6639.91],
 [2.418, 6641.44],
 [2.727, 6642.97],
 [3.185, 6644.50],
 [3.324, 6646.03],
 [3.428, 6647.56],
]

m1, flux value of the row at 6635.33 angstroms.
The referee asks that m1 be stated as 3.249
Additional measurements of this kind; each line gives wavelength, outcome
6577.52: 3.256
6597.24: 3.569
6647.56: 3.428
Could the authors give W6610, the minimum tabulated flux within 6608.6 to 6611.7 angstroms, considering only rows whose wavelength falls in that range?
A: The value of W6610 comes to 3.461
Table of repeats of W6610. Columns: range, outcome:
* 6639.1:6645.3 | 2.418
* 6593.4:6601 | 3.46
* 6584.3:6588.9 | 3.487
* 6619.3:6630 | 3.327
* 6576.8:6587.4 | 3.133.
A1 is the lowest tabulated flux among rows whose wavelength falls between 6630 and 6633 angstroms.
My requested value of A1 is 3.433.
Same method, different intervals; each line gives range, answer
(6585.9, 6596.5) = 3.324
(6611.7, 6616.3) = 3.468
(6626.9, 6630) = 3.555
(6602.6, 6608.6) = 3.608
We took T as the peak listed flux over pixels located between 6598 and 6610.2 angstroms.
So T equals 3.921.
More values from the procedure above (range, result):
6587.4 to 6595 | 3.715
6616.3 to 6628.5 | 3.643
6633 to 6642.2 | 3.547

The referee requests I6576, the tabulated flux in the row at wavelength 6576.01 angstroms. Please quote 3.223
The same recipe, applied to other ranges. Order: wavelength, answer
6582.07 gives 3.831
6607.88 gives 3.608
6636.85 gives 3.385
